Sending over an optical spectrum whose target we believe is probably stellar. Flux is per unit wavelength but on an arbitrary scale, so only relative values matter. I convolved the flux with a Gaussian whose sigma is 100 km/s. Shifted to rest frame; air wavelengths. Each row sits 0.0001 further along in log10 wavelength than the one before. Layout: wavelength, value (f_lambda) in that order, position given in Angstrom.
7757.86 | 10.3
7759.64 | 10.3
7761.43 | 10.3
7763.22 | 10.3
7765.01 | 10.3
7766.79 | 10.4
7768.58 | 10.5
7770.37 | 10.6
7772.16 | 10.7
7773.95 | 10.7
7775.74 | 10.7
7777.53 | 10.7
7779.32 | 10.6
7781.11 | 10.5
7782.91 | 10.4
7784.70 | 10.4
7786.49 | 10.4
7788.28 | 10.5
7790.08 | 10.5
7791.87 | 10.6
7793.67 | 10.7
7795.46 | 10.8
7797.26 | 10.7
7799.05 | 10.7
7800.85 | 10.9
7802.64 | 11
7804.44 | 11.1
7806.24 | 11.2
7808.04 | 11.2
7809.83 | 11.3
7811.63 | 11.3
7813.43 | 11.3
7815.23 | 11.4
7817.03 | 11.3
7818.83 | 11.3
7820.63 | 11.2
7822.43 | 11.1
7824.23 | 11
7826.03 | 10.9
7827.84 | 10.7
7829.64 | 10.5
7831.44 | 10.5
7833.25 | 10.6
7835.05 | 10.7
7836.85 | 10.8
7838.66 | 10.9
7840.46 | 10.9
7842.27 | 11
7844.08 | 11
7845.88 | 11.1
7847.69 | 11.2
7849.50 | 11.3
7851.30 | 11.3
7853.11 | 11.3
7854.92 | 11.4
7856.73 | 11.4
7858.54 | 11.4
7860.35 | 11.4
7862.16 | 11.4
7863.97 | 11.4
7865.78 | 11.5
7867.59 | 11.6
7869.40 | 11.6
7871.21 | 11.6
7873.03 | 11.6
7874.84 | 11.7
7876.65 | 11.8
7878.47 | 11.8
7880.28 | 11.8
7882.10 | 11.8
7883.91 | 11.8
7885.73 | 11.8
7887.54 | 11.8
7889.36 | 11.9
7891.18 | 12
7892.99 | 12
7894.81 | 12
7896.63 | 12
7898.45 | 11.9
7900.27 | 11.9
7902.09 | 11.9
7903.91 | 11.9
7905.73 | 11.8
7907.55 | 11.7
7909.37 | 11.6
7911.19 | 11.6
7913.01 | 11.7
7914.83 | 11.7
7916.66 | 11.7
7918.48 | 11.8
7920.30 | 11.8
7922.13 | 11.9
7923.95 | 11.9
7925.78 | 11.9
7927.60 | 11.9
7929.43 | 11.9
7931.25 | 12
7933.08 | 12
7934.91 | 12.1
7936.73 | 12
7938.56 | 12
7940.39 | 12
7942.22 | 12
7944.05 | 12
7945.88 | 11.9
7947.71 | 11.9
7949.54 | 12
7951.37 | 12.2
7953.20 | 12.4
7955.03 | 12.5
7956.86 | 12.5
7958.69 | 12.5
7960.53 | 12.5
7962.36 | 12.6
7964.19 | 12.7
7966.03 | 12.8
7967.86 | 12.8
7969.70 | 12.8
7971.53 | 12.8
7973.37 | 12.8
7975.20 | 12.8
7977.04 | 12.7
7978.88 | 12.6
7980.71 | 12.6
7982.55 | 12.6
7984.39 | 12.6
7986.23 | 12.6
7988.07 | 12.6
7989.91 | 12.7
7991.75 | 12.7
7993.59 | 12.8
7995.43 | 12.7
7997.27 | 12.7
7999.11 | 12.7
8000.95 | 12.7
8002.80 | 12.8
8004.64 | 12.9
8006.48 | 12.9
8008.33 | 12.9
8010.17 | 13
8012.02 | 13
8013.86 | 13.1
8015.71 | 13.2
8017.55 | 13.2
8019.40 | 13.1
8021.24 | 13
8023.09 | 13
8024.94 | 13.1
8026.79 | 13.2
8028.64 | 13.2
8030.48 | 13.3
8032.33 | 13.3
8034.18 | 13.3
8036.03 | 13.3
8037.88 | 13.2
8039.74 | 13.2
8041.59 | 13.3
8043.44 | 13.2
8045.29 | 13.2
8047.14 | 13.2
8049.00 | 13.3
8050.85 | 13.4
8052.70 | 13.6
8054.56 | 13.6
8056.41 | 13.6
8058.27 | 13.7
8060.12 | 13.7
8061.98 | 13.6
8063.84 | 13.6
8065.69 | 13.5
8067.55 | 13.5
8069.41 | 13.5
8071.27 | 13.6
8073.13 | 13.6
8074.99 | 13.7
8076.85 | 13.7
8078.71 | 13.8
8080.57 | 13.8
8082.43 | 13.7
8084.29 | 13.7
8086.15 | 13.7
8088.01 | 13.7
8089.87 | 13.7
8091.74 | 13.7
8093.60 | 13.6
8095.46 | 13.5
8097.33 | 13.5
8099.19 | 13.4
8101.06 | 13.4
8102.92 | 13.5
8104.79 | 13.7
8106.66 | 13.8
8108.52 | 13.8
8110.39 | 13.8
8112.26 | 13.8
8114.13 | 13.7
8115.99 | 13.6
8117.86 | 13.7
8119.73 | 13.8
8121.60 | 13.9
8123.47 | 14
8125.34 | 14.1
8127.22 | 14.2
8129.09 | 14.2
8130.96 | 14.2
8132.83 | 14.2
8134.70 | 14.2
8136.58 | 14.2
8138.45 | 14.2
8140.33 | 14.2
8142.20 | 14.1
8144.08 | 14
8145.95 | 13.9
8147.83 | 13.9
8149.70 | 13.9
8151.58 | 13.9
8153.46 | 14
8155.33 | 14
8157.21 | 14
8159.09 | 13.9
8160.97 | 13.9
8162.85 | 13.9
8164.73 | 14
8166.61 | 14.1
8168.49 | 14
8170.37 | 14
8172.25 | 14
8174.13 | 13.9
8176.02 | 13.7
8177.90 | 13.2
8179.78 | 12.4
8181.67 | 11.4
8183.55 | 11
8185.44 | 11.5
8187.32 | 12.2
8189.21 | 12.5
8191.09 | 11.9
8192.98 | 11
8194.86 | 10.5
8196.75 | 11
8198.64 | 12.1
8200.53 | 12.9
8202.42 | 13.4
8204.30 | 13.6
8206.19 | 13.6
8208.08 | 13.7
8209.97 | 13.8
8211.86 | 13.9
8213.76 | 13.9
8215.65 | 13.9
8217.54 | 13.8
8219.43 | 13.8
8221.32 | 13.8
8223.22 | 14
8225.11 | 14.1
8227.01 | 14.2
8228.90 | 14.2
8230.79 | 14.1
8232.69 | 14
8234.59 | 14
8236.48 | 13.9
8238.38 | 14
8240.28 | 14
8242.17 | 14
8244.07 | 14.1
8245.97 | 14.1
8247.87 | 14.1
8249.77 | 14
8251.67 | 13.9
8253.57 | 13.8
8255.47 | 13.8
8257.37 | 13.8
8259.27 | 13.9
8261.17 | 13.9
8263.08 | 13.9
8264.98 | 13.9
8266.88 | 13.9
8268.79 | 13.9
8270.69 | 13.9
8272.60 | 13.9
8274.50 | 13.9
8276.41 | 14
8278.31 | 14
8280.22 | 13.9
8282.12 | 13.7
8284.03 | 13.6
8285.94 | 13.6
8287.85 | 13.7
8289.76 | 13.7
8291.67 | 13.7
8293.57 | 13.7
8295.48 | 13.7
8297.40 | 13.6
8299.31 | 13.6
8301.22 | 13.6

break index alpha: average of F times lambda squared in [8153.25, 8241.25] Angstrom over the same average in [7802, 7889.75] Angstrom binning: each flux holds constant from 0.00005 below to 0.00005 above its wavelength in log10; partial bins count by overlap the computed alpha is 1.3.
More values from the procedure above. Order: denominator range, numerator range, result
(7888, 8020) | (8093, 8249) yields 1.16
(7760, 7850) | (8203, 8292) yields 1.43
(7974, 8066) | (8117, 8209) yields 1.06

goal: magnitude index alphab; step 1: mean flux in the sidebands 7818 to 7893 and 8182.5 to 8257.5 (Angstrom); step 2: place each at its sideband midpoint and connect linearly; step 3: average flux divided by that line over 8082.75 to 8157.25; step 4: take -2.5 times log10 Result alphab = -0.09 mag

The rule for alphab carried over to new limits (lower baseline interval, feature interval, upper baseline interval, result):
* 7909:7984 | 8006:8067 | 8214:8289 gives -0.047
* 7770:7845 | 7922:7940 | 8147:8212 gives -0.035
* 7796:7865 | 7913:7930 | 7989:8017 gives 0.018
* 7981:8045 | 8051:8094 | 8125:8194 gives -0.037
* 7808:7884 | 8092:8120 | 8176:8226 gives -0.103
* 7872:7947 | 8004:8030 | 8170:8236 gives -0.064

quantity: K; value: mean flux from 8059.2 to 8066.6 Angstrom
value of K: 13.6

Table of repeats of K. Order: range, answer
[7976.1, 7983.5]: 12.6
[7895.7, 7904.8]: 11.9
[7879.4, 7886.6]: 11.8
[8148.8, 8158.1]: 14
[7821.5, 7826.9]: 11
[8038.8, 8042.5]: 13.2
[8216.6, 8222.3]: 13.8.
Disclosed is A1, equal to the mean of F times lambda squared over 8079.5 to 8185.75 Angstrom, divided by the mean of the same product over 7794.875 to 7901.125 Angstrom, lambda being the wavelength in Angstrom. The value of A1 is 1.30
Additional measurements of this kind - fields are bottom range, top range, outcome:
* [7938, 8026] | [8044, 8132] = 1.11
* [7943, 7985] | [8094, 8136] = 1.15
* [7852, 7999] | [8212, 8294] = 1.25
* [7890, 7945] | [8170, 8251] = 1.20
